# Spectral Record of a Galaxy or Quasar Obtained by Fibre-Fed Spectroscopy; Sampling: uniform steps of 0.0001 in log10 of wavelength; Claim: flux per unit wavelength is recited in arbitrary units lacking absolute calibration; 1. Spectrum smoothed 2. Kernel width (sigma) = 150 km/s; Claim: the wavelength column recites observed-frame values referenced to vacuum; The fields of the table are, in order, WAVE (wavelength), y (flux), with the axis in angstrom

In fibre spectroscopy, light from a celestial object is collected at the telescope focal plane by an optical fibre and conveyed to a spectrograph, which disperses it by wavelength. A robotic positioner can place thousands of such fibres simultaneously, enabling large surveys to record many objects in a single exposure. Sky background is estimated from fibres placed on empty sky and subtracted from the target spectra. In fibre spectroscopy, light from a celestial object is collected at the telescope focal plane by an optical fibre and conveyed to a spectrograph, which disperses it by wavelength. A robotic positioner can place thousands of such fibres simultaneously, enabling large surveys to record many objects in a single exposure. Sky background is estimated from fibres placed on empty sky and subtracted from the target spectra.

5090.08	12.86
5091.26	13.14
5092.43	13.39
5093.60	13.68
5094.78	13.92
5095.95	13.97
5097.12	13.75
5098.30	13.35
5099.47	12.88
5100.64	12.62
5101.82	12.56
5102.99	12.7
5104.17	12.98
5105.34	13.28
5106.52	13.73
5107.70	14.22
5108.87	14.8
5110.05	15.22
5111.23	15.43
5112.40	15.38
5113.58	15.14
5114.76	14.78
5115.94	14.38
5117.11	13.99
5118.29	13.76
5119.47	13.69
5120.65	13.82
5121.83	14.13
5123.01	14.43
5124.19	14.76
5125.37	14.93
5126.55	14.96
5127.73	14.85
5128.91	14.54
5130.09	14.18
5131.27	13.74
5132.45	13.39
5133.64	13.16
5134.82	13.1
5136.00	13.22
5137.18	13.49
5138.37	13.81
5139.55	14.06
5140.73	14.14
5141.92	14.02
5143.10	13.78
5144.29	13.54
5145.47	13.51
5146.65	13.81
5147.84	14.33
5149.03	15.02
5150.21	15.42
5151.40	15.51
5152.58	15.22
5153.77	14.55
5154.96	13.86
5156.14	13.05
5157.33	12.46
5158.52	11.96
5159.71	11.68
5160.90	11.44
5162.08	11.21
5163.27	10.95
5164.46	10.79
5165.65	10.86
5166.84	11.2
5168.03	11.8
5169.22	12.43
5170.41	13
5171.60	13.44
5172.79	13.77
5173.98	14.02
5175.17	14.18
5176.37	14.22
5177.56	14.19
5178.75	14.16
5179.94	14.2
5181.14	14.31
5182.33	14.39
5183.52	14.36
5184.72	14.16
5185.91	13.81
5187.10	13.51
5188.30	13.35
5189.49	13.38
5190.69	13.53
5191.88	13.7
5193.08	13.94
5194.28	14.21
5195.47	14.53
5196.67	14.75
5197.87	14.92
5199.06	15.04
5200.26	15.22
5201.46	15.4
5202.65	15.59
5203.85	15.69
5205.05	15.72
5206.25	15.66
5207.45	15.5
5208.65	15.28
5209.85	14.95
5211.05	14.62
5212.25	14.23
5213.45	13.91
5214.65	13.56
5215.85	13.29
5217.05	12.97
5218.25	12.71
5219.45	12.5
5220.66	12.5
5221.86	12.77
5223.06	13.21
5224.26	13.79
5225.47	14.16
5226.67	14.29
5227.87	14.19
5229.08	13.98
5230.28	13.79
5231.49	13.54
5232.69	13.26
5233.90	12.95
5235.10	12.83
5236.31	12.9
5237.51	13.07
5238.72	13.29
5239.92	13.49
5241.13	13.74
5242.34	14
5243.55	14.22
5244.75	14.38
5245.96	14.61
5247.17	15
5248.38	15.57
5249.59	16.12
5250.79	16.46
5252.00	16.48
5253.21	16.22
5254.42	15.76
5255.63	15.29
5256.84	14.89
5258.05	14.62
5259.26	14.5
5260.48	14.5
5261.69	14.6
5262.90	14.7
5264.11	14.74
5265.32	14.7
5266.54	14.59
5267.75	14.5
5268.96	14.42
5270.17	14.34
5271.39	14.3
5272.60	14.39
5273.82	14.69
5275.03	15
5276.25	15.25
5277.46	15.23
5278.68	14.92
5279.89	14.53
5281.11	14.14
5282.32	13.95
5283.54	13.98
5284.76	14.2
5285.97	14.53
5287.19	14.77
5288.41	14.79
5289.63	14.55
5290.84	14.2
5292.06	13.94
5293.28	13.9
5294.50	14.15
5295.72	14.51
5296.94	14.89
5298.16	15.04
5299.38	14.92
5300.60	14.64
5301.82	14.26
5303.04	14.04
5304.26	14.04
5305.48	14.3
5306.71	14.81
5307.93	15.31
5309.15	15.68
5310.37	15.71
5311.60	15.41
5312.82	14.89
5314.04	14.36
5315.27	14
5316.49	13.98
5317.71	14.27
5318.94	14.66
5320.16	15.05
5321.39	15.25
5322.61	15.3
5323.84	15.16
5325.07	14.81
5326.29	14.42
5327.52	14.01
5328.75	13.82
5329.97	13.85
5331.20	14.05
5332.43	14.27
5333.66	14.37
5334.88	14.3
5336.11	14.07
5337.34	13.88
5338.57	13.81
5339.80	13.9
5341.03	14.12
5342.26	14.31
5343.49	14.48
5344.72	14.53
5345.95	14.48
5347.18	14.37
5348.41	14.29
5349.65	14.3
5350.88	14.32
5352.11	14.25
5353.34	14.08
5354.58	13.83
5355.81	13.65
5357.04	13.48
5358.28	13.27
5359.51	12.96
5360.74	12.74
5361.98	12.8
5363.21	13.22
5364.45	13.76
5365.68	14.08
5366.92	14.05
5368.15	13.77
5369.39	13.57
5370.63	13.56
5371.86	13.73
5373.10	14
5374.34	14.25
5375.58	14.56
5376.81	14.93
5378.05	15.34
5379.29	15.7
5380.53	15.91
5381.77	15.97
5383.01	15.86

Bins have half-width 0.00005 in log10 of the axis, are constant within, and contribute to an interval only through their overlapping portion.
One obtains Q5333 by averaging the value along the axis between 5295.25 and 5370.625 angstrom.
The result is 14.3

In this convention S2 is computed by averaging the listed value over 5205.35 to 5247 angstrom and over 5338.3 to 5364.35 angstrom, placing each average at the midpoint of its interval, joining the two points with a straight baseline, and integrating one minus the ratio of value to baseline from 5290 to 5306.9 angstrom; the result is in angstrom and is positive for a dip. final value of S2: -0.69 angstrom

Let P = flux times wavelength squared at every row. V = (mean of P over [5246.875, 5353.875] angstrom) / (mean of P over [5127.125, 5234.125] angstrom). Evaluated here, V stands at 1.1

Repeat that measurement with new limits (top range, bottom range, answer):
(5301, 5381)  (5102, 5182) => 1.13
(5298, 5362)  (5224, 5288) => 1.02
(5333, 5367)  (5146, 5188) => 1.12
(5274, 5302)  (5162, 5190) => 1.15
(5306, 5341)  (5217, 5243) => 1.13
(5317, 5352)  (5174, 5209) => 1.05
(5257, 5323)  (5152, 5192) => 1.16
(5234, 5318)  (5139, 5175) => 1.16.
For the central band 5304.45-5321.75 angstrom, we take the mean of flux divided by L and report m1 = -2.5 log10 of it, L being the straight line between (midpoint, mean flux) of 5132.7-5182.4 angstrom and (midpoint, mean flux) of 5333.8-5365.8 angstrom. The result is -0.08 mag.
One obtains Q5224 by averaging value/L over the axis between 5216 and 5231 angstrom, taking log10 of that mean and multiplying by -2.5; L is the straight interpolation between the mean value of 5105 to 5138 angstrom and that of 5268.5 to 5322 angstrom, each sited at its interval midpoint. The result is 0.08 mag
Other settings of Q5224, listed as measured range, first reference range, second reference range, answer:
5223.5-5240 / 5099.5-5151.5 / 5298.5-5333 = 0.065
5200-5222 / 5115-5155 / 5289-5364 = -0.009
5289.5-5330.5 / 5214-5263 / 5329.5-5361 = -0.042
